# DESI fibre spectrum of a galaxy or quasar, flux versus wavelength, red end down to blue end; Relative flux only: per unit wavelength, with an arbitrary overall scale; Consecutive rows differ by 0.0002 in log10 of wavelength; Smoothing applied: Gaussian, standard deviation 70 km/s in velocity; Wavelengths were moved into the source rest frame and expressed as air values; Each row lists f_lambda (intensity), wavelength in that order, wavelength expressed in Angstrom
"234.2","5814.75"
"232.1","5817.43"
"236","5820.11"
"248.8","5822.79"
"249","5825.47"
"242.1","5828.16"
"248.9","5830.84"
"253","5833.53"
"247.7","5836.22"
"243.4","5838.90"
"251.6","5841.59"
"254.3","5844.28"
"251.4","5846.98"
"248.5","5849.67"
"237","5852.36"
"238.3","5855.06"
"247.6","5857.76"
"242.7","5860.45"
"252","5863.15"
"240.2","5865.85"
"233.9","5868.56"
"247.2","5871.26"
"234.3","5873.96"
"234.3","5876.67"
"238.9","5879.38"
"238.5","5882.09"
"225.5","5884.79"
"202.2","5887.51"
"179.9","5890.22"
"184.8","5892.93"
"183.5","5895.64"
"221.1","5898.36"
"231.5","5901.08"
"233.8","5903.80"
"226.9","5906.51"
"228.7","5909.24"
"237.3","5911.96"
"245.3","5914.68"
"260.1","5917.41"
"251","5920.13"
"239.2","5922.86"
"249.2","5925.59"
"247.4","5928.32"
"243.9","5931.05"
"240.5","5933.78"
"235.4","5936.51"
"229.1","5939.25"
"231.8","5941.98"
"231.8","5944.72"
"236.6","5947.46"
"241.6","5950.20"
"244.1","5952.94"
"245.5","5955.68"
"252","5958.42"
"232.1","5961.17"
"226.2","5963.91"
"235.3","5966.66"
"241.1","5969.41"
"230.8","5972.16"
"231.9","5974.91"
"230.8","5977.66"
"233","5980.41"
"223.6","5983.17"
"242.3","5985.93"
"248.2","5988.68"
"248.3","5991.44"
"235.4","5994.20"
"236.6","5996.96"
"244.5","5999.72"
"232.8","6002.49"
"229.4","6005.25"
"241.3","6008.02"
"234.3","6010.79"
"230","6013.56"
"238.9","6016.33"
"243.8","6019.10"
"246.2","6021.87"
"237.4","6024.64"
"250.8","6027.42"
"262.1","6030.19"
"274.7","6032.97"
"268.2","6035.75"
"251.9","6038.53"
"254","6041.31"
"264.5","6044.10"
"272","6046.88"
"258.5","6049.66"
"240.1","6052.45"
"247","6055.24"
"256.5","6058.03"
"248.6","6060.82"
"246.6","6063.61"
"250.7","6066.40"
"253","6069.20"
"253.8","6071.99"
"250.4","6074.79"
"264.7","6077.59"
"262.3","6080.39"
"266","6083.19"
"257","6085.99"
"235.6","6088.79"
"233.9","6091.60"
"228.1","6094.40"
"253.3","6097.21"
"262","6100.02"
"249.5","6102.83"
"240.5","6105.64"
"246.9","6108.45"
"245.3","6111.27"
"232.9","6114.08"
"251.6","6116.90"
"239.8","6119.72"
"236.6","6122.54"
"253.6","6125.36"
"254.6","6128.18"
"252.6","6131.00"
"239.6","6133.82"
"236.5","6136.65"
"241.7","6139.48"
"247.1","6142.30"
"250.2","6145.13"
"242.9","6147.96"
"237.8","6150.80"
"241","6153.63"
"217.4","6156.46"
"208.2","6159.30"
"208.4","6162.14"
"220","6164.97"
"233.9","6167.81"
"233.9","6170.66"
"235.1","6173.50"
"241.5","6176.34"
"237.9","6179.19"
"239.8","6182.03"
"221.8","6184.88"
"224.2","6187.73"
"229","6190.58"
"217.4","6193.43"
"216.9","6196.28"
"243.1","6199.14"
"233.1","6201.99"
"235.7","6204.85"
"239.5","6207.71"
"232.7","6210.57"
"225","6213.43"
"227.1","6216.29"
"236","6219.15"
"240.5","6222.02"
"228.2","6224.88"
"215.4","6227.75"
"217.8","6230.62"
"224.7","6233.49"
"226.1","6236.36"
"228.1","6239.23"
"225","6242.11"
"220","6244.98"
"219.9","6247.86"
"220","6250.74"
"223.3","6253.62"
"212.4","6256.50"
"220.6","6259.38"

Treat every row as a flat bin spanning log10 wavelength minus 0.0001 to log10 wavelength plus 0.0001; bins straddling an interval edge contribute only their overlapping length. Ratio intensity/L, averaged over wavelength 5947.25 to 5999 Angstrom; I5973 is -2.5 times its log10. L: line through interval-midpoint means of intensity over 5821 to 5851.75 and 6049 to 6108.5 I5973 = 0.05 mag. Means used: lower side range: 249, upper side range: 250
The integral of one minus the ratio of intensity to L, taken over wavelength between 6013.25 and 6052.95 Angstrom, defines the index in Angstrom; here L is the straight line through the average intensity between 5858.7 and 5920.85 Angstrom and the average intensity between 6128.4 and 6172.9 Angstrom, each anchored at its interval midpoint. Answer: -3.7 Angstrom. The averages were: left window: 229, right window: 235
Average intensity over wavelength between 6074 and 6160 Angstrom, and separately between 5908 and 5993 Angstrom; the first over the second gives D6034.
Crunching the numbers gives 1.0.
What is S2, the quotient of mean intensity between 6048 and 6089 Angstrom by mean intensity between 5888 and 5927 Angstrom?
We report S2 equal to 1.12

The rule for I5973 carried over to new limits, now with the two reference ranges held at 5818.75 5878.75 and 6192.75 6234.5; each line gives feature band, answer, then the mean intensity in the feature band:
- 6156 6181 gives 0.02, 227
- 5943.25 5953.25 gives 0.01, 238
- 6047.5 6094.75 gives -0.07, 251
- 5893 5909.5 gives 0.12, 218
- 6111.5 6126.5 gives -0.04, 243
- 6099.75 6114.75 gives -0.05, 246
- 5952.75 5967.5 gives 0.00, 239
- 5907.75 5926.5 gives -0.01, 244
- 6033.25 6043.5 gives -0.10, 260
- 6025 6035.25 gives -0.10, 260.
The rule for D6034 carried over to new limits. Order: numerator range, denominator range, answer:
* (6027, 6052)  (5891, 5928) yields 1.14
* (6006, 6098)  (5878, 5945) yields 1.09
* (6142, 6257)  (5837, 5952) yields 0.97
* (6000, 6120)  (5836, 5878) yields 1.02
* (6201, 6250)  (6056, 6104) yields 0.91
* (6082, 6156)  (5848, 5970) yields 1.04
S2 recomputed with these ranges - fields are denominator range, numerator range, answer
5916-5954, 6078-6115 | 1.03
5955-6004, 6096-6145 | 1.04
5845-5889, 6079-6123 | 1.03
